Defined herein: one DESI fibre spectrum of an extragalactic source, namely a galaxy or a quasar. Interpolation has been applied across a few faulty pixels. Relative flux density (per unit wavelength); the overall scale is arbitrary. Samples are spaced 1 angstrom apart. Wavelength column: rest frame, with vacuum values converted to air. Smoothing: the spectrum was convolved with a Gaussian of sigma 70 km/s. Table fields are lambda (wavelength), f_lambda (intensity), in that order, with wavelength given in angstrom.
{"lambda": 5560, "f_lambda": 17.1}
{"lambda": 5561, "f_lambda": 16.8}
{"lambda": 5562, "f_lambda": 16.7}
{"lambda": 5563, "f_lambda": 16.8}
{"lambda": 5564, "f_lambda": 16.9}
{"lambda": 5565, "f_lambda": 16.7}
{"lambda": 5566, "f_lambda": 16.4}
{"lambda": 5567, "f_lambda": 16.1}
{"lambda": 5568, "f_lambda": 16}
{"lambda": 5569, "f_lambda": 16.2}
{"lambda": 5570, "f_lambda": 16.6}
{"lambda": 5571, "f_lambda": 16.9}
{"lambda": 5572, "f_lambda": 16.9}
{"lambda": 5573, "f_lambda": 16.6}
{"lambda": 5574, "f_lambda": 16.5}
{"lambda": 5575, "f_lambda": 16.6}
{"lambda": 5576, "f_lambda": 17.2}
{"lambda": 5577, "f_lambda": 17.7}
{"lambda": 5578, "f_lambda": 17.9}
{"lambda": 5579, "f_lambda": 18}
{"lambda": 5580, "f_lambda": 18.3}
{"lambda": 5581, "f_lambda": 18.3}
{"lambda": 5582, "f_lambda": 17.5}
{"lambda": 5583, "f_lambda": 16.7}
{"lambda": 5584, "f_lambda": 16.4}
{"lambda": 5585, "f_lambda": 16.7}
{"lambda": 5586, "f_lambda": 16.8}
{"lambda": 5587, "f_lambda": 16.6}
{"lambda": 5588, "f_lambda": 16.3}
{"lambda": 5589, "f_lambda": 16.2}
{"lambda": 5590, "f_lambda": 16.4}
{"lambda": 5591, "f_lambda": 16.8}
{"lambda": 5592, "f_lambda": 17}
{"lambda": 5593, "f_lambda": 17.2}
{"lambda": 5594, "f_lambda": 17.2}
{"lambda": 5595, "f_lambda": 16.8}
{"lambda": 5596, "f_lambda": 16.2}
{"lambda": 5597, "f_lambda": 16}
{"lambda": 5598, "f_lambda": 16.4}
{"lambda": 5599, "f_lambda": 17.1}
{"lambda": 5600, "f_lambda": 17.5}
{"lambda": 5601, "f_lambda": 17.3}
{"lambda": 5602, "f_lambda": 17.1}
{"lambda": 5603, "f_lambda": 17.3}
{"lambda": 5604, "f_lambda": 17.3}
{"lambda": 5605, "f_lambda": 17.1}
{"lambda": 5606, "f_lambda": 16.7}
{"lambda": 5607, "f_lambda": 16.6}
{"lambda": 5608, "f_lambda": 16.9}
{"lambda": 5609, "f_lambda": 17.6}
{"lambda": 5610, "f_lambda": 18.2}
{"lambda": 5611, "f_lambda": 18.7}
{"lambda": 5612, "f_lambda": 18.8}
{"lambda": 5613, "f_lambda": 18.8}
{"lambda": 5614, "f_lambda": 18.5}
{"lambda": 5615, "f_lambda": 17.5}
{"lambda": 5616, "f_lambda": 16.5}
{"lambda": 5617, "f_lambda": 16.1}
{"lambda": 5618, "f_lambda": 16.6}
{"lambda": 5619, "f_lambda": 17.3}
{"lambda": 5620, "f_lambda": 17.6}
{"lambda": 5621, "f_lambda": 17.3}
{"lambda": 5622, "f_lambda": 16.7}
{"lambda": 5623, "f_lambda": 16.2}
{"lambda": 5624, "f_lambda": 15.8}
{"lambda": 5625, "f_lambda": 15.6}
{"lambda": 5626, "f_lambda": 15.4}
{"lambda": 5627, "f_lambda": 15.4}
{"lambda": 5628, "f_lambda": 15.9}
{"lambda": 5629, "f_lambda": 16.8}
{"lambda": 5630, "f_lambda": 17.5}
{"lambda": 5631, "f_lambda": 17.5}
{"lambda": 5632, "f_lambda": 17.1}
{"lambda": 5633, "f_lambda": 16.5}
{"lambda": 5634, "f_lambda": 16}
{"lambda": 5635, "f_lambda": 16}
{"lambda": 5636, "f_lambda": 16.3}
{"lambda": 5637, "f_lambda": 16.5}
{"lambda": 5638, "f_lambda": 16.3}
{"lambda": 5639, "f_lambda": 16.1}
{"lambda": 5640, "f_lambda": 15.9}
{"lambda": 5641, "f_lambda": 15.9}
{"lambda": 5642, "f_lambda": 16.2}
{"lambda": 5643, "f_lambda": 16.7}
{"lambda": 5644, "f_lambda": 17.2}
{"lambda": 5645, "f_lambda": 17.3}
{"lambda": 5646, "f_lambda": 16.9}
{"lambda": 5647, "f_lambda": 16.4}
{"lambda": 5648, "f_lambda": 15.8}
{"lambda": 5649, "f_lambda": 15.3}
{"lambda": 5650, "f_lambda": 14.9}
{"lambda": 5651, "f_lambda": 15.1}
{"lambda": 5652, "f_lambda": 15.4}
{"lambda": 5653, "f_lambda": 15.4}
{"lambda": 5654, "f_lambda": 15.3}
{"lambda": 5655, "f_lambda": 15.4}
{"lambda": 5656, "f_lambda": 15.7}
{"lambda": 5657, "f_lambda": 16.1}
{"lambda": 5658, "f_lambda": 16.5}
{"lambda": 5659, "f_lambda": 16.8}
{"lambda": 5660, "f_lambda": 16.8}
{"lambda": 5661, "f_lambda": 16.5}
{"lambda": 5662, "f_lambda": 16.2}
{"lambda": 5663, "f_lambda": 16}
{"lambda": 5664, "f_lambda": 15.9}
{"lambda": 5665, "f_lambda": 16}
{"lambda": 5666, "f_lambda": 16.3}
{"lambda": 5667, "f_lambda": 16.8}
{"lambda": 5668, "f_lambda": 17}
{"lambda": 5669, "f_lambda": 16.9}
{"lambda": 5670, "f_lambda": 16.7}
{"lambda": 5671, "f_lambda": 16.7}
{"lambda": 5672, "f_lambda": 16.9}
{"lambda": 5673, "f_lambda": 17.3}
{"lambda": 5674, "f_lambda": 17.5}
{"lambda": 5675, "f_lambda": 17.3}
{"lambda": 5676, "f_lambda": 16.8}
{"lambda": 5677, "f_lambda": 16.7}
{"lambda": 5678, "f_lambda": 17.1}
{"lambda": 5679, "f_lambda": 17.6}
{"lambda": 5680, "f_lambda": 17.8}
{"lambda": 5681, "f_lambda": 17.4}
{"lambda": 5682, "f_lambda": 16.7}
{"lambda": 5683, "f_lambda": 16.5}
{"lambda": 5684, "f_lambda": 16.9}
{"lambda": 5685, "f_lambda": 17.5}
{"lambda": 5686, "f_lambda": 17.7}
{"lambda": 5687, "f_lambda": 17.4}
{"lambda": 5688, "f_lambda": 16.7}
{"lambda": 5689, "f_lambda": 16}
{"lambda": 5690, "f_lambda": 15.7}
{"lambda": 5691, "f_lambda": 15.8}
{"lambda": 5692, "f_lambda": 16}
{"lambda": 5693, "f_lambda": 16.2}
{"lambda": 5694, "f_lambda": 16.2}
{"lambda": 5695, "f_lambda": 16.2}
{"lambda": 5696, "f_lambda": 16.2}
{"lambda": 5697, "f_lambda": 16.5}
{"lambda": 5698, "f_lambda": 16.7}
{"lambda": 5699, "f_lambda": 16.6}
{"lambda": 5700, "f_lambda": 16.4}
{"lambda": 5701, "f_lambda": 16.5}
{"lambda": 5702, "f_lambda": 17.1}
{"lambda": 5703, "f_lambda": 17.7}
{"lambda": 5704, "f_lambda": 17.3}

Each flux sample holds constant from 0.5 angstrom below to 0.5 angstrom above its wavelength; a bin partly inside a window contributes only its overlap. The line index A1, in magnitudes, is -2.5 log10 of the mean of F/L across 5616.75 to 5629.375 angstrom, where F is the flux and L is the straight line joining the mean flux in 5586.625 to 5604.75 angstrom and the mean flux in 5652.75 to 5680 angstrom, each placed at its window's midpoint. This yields 0.02 mag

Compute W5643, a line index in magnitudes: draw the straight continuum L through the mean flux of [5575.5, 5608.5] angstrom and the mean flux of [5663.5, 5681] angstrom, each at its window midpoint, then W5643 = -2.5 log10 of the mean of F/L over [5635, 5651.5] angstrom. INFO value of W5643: 0.051 mag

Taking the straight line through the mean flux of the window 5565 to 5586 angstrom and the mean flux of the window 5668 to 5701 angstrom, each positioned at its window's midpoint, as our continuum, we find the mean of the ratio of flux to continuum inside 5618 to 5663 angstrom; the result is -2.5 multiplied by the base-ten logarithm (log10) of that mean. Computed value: 0.04 mag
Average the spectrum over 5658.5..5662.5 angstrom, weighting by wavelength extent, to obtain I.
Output 16.6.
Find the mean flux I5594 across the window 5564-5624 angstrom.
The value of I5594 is 17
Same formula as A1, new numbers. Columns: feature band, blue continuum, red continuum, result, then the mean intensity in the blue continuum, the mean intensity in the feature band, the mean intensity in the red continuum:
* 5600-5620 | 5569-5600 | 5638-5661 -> -0.05 mag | 16.9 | 17.4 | 16.1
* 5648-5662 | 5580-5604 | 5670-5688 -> 0.08 mag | 16.9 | 15.8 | 17.1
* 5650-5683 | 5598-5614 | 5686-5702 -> 0.02 mag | 17.5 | 16.5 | 16.4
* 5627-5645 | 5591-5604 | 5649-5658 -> -0.04 mag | 16.9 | 16.5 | 15.5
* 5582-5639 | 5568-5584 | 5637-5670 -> -0.01 mag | 17.1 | 16.8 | 16.2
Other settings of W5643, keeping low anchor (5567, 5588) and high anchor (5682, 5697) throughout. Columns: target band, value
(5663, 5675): -0.01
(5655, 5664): 0.03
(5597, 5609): -0.01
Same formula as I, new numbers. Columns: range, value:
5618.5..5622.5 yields 17.2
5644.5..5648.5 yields 16.6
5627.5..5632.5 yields 17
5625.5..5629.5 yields 15.9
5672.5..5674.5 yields 17.4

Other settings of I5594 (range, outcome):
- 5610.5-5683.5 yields 16.6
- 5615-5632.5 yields 16.6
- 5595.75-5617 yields 17.3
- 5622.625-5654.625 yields 16.1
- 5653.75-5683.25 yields 16.7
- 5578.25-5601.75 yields 17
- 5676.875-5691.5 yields 16.9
